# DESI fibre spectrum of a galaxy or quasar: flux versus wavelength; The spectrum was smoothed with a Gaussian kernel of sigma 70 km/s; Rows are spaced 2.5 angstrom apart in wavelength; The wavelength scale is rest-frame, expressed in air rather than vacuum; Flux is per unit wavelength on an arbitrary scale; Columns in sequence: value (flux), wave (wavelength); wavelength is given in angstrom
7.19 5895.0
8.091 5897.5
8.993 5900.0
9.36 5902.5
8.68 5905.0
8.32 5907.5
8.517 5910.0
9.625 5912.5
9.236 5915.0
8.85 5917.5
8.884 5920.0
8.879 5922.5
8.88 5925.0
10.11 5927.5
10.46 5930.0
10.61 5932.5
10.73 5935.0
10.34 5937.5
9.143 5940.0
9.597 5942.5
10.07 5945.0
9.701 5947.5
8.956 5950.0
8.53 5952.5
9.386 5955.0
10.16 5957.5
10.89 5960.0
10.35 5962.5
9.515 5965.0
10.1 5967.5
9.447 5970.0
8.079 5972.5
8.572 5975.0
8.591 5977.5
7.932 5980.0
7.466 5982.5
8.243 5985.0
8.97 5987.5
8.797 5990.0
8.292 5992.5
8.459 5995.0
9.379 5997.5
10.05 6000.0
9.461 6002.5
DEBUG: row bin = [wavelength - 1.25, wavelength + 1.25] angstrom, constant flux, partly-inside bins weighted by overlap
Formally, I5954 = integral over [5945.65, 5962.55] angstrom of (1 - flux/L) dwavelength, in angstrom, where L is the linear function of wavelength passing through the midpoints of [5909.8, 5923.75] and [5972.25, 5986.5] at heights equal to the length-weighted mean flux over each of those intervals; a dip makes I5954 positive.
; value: -2.3 angstrom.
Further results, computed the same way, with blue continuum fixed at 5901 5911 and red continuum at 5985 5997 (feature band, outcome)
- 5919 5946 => -3.4 angstrom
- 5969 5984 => 0.6 angstrom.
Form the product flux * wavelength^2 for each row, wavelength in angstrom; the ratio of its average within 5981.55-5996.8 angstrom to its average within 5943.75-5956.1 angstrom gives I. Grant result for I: 0.92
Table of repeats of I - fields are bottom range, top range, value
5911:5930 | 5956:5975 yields 1.06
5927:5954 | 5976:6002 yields 0.89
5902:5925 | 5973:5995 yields 0.96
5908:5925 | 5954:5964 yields 1.15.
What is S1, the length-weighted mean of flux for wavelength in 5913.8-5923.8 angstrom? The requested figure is 8.96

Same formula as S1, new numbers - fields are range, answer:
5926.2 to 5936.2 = 10.5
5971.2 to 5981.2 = 8.3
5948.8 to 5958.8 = 9.27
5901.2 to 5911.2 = 8.72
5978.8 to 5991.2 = 8.28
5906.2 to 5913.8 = 8.82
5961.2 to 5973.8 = 9.5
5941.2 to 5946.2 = 9.82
